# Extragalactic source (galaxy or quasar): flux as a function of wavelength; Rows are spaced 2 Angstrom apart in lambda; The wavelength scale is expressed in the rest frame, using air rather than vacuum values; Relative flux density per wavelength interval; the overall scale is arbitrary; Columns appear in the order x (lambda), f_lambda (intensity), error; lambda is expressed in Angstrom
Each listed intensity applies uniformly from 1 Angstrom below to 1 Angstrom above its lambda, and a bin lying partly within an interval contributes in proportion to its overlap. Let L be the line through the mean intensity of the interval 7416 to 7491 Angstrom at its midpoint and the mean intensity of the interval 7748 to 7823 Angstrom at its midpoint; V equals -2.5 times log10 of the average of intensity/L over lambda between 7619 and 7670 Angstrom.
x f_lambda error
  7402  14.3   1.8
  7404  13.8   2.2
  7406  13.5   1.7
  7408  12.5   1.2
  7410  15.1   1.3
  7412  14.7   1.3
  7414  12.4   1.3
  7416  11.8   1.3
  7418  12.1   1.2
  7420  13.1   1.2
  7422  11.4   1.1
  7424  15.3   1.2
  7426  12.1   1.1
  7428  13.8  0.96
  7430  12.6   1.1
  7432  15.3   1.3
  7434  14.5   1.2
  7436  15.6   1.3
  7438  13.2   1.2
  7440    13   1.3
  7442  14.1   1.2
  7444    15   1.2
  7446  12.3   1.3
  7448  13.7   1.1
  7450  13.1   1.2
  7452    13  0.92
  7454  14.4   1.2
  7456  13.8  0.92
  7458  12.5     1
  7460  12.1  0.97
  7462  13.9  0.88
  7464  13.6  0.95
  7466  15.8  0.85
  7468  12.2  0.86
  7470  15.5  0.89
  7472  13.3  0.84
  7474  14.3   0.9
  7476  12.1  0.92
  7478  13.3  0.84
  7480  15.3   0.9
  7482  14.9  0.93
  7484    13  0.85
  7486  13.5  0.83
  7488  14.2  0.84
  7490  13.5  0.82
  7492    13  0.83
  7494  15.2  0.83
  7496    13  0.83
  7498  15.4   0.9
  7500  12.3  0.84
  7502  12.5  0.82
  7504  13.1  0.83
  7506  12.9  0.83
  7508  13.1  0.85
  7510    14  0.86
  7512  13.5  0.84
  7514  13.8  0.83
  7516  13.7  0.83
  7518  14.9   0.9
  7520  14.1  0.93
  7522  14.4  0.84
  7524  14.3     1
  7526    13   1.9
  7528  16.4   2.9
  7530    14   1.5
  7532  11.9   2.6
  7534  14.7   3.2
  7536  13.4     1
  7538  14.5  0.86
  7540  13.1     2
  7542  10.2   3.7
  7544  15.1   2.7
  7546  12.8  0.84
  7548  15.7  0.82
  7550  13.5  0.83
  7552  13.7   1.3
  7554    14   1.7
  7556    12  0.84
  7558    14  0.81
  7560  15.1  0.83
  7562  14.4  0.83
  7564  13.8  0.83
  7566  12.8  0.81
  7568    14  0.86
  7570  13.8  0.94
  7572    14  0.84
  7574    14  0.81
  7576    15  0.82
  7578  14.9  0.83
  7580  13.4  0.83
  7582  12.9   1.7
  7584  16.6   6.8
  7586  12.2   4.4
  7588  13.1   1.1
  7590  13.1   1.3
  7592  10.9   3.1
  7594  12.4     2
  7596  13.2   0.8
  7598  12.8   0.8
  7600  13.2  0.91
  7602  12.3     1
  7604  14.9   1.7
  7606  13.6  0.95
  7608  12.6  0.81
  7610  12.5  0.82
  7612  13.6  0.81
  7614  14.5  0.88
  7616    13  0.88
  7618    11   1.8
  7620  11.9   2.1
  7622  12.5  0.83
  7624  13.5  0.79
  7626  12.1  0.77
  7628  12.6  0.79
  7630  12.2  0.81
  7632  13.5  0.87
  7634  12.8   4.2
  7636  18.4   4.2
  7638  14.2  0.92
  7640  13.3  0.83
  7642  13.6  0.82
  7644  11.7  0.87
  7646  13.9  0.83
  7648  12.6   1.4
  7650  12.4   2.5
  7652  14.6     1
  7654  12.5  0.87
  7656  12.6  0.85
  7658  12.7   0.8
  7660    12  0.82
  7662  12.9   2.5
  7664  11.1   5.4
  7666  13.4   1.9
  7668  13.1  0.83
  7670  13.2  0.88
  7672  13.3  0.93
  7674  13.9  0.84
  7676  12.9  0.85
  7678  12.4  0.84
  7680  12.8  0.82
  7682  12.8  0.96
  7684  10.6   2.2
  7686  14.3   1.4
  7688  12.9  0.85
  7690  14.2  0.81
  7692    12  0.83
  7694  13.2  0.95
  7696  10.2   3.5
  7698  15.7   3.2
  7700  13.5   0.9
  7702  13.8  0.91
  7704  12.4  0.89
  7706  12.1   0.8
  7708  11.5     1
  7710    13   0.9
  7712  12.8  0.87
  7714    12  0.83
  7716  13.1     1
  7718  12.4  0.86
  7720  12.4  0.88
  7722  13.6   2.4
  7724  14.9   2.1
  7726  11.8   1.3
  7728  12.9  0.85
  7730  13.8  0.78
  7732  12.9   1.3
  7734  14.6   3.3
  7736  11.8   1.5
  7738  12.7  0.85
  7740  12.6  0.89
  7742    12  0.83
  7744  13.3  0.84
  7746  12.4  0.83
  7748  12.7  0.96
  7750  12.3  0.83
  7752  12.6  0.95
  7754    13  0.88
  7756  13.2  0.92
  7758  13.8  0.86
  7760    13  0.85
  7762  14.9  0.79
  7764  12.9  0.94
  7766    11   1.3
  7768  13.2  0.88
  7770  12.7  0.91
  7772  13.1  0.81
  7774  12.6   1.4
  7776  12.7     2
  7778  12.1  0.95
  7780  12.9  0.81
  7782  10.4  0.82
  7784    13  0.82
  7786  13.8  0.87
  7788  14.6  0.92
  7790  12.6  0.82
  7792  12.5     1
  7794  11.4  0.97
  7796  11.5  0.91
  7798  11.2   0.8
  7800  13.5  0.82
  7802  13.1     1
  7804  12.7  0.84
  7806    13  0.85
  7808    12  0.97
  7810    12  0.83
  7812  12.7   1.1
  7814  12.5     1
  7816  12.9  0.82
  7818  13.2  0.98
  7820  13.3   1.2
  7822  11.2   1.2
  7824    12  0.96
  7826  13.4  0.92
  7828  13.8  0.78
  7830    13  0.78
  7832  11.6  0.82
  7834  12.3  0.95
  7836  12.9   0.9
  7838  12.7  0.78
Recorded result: 0.002 mag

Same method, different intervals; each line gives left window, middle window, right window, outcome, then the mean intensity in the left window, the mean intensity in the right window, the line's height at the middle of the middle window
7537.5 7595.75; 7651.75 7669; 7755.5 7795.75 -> 0.05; 13.6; 12.8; 13.2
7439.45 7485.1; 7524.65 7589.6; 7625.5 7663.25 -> -0.03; 13.7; 13.2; 13.4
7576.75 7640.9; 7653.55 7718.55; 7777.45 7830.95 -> 0.02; 13.2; 12.6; 13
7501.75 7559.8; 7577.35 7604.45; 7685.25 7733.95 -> 0.02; 13.7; 13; 13.5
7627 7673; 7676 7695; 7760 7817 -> 0.02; 13.2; 12.6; 13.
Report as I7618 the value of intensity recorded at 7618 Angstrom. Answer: 11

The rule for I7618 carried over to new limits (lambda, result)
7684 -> 10.6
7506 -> 12.9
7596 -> 13.2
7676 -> 12.9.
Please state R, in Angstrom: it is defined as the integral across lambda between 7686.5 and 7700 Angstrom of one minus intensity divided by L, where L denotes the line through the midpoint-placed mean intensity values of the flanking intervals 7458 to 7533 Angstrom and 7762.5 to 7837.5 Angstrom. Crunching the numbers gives -0.1 Angstrom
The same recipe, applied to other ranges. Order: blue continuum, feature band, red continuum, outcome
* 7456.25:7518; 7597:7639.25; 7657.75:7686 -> -0.8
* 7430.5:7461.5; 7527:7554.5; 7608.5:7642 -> -0.7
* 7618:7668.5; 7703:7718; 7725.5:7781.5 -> 0.6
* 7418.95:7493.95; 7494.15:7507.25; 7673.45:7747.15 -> 0.2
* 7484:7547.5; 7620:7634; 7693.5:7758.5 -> 0.6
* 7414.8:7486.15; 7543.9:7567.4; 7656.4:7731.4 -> -1.1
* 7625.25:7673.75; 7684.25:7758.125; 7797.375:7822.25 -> 0.0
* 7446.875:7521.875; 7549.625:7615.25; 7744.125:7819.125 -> -0.9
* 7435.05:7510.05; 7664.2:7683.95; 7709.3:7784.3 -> 0.2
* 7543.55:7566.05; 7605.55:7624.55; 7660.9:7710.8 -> 0.8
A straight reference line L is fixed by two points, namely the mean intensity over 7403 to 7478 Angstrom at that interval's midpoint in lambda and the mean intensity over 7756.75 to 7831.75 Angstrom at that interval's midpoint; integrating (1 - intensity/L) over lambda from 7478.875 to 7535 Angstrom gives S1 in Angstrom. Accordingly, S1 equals -2.0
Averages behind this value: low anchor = 13.5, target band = 13.8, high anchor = 12.7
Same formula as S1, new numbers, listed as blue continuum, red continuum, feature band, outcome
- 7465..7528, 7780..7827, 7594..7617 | 0.20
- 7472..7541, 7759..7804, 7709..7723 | 0.19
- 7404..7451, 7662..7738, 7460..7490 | -1.02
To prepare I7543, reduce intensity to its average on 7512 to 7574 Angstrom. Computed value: 13.8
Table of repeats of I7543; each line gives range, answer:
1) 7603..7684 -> 13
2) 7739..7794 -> 12.8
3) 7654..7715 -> 12.8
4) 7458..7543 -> 13.7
